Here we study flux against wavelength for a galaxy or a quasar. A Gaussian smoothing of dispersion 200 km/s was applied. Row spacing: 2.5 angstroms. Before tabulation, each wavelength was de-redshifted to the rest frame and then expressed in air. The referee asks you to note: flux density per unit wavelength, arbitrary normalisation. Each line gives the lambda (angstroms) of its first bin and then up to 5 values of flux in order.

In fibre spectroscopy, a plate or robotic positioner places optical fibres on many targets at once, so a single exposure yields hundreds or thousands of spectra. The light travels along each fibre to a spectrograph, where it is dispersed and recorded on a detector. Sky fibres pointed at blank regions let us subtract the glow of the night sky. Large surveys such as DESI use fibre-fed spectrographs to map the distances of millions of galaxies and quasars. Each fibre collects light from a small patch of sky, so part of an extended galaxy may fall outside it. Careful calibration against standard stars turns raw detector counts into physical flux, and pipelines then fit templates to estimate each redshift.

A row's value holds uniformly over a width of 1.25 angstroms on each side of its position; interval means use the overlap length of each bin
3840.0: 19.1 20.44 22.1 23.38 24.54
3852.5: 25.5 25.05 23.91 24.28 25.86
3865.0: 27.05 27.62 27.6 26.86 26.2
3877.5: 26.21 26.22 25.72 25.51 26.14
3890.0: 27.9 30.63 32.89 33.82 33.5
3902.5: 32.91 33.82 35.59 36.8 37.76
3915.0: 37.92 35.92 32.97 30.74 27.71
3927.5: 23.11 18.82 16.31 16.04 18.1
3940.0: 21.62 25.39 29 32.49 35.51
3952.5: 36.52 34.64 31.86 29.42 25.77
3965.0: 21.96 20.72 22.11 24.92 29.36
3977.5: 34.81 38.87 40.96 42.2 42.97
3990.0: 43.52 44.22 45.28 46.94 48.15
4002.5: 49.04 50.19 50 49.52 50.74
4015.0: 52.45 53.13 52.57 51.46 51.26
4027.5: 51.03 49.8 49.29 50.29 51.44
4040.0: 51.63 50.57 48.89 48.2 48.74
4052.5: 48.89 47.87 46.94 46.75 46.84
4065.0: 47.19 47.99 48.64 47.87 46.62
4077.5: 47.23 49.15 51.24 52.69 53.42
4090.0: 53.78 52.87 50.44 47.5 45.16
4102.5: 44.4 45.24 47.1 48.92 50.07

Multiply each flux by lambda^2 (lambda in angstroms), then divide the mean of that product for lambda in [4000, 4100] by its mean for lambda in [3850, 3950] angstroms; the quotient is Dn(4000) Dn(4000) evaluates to 1.91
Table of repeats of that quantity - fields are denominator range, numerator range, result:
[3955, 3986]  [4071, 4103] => 1.73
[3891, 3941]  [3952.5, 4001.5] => 1.24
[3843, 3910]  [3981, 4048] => 1.88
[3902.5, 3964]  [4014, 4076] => 1.78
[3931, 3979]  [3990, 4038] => 1.92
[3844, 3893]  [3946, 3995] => 1.37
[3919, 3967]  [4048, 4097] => 1.97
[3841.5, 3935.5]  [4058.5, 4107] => 1.92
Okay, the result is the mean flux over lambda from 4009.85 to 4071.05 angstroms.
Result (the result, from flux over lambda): 49.7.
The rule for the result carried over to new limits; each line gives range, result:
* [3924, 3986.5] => 28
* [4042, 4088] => 48.6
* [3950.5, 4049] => 42.7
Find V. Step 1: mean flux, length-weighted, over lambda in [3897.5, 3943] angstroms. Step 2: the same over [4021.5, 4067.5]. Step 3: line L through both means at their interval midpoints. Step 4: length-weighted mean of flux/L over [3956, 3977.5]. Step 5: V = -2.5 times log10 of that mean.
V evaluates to 0.35 mag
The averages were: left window 28.8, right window 49.2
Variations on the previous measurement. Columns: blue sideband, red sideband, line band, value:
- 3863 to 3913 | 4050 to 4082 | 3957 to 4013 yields 0.05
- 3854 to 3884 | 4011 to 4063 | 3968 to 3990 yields 0.21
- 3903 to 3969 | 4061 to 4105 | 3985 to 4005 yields -0.24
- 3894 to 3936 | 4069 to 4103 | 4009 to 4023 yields -0.23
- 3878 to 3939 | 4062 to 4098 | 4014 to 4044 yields -0.18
